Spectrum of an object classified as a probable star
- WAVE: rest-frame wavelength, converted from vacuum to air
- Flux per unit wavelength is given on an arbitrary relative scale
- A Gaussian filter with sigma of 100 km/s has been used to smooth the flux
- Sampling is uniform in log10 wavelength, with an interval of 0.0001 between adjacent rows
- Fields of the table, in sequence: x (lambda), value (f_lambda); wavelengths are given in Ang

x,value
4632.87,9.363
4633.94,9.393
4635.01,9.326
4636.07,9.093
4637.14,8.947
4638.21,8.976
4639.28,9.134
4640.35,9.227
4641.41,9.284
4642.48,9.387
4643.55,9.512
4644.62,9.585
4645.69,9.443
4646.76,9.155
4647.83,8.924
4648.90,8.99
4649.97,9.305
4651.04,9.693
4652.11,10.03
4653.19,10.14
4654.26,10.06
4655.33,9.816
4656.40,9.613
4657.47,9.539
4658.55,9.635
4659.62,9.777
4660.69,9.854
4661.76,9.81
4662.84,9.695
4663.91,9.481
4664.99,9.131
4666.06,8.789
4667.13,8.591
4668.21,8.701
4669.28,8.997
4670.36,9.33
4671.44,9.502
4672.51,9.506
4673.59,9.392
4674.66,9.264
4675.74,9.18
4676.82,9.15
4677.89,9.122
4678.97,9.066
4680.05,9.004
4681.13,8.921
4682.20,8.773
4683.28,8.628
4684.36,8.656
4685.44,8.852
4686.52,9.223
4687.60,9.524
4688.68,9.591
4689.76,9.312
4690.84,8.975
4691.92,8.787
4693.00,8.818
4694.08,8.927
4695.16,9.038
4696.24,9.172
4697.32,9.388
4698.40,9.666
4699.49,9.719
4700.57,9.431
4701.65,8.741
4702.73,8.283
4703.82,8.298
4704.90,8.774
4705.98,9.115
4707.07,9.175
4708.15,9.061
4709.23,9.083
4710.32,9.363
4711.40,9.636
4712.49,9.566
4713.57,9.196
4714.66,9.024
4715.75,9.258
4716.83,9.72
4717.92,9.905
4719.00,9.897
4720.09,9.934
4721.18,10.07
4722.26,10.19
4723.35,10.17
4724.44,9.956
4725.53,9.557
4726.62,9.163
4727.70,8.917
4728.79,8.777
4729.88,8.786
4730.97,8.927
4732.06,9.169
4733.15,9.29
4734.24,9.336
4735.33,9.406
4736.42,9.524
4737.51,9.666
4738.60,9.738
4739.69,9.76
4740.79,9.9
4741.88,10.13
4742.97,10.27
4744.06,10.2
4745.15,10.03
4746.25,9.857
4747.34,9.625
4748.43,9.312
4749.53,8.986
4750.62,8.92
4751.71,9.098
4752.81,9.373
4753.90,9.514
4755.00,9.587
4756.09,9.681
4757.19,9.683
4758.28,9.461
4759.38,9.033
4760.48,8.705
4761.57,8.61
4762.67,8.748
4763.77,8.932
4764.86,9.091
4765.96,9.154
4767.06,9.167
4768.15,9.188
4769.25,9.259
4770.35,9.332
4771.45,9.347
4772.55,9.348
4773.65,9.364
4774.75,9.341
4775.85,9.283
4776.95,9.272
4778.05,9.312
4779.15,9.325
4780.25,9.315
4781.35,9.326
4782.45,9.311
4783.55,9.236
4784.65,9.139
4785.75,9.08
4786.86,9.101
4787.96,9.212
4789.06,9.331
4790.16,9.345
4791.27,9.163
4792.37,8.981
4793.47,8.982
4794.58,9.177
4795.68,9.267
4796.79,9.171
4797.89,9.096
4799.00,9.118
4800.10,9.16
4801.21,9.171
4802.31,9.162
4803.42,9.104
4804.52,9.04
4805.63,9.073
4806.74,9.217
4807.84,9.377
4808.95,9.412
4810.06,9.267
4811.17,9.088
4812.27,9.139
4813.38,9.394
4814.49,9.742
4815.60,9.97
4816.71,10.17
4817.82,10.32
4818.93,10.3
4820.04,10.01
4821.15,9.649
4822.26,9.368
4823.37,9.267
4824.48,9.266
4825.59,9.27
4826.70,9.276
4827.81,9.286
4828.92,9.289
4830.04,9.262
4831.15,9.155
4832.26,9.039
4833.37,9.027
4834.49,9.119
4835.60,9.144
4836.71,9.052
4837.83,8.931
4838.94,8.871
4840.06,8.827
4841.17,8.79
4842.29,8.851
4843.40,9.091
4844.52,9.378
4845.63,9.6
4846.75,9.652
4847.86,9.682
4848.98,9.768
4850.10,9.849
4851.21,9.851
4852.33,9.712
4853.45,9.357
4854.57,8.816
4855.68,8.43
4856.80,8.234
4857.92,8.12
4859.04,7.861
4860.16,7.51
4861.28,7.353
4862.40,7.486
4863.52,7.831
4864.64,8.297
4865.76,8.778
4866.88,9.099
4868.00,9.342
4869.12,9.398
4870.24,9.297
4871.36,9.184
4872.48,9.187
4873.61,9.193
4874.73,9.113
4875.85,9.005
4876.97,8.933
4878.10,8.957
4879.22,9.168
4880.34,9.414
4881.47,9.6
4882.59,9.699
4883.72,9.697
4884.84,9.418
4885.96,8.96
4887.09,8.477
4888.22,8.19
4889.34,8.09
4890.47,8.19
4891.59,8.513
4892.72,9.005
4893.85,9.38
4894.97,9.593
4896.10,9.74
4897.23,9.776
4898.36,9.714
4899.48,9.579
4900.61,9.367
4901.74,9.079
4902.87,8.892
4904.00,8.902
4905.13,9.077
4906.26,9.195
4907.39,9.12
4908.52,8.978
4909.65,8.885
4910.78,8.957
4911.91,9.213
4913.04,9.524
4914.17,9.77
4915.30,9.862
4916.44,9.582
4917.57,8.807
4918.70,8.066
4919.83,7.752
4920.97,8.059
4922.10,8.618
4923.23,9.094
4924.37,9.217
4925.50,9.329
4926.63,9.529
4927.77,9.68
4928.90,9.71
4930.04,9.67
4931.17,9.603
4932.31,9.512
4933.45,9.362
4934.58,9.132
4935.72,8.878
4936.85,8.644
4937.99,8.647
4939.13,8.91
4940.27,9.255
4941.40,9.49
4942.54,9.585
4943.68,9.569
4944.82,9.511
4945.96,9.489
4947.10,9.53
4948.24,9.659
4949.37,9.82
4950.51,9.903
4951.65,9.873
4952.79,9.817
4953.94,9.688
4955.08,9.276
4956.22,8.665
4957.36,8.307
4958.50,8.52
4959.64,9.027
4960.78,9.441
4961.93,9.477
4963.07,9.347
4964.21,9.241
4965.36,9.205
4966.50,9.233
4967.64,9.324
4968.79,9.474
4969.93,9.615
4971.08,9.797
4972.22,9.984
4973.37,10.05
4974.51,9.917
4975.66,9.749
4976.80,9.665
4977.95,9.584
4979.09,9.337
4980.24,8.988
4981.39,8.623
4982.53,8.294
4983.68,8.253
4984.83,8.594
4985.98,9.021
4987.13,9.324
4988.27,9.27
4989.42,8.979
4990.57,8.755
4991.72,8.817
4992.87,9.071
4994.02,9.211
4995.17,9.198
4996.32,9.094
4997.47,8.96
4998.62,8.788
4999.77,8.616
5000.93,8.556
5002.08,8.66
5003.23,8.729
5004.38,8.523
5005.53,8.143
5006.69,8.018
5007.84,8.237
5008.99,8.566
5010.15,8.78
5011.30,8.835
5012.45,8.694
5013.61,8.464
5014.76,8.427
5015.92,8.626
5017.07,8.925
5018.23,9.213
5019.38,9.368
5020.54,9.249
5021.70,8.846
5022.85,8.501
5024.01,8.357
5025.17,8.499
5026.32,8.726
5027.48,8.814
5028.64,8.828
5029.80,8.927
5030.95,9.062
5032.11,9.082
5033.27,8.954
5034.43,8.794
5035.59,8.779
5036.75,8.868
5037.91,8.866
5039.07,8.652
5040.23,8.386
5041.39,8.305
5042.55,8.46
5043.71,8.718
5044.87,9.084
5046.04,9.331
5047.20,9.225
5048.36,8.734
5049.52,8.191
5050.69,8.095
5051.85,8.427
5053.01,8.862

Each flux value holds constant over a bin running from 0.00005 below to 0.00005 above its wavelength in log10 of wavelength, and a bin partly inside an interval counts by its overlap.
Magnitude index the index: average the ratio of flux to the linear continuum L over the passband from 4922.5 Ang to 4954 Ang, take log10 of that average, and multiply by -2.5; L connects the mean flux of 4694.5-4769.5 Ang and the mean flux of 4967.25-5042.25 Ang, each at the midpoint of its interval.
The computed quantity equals -0.047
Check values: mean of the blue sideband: 9.37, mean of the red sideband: 8.91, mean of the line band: 9.42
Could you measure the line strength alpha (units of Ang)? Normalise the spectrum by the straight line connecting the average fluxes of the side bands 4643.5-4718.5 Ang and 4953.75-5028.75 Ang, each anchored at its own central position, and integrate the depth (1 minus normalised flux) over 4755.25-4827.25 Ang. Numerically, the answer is -1.1 Ang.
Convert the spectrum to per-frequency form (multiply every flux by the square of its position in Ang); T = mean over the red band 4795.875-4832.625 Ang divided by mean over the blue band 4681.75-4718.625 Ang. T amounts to 1.08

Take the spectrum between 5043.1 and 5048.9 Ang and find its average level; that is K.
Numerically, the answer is 9.02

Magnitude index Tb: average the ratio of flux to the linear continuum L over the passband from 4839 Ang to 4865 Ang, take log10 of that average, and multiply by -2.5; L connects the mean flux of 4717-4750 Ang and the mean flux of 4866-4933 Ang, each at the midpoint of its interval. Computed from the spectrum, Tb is 0.06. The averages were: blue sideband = 9.62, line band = 8.8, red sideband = 9.15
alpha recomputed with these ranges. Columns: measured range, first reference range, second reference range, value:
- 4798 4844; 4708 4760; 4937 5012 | 0.42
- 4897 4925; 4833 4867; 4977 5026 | -0.80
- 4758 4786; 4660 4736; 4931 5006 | 0.15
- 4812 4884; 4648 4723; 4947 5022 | 0.26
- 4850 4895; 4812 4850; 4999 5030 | 1.82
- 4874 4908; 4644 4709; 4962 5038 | -0.28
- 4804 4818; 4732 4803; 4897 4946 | -0.26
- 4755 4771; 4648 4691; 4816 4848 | 0.29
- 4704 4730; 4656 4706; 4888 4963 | -0.73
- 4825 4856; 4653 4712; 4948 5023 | -0.33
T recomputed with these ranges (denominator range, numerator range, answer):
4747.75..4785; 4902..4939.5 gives 1.05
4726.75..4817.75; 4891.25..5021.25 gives 1.06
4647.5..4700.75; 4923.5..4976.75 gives 1.14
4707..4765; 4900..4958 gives 1.06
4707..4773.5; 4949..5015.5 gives 1.06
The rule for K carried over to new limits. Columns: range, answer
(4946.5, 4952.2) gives 9.77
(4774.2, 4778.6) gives 9.3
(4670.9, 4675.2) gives 9.42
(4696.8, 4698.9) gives 9.53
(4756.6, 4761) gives 9.21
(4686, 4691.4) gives 9.32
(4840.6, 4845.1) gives 9.04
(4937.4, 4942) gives 9.07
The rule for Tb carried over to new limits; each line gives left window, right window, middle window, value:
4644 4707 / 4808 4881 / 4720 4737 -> -0.03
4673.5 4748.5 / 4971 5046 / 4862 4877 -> 0.03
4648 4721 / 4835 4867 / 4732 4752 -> -0.06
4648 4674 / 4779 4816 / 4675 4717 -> 0.04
